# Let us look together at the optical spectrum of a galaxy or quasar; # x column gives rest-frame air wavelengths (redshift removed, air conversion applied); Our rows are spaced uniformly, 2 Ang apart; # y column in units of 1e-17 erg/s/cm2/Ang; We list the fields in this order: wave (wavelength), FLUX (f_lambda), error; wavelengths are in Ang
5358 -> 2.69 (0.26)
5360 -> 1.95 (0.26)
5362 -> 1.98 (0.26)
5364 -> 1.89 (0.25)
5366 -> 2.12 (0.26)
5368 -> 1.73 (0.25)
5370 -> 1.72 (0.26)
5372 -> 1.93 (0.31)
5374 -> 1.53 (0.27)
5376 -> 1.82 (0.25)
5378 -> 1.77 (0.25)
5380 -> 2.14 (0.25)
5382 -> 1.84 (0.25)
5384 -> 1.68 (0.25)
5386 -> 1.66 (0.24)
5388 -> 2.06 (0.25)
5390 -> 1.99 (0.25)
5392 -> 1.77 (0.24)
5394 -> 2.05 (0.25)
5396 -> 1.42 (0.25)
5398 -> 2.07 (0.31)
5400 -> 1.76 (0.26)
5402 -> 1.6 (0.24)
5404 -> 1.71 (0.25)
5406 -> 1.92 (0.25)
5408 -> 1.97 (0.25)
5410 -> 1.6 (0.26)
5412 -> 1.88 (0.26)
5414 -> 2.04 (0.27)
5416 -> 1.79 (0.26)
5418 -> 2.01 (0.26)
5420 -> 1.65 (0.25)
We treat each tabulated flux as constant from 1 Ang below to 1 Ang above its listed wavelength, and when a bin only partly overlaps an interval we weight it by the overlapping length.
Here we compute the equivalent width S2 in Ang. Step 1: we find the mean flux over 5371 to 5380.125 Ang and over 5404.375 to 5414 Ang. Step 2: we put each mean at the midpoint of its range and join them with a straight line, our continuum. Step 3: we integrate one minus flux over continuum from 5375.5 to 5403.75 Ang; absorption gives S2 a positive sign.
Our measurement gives 0.0 Ang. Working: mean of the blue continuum 1.81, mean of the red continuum 1.85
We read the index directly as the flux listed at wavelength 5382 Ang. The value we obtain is 1.84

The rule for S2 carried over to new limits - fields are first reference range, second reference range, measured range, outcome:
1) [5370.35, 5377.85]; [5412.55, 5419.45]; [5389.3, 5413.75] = 0.6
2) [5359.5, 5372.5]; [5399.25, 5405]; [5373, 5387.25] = 0.3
